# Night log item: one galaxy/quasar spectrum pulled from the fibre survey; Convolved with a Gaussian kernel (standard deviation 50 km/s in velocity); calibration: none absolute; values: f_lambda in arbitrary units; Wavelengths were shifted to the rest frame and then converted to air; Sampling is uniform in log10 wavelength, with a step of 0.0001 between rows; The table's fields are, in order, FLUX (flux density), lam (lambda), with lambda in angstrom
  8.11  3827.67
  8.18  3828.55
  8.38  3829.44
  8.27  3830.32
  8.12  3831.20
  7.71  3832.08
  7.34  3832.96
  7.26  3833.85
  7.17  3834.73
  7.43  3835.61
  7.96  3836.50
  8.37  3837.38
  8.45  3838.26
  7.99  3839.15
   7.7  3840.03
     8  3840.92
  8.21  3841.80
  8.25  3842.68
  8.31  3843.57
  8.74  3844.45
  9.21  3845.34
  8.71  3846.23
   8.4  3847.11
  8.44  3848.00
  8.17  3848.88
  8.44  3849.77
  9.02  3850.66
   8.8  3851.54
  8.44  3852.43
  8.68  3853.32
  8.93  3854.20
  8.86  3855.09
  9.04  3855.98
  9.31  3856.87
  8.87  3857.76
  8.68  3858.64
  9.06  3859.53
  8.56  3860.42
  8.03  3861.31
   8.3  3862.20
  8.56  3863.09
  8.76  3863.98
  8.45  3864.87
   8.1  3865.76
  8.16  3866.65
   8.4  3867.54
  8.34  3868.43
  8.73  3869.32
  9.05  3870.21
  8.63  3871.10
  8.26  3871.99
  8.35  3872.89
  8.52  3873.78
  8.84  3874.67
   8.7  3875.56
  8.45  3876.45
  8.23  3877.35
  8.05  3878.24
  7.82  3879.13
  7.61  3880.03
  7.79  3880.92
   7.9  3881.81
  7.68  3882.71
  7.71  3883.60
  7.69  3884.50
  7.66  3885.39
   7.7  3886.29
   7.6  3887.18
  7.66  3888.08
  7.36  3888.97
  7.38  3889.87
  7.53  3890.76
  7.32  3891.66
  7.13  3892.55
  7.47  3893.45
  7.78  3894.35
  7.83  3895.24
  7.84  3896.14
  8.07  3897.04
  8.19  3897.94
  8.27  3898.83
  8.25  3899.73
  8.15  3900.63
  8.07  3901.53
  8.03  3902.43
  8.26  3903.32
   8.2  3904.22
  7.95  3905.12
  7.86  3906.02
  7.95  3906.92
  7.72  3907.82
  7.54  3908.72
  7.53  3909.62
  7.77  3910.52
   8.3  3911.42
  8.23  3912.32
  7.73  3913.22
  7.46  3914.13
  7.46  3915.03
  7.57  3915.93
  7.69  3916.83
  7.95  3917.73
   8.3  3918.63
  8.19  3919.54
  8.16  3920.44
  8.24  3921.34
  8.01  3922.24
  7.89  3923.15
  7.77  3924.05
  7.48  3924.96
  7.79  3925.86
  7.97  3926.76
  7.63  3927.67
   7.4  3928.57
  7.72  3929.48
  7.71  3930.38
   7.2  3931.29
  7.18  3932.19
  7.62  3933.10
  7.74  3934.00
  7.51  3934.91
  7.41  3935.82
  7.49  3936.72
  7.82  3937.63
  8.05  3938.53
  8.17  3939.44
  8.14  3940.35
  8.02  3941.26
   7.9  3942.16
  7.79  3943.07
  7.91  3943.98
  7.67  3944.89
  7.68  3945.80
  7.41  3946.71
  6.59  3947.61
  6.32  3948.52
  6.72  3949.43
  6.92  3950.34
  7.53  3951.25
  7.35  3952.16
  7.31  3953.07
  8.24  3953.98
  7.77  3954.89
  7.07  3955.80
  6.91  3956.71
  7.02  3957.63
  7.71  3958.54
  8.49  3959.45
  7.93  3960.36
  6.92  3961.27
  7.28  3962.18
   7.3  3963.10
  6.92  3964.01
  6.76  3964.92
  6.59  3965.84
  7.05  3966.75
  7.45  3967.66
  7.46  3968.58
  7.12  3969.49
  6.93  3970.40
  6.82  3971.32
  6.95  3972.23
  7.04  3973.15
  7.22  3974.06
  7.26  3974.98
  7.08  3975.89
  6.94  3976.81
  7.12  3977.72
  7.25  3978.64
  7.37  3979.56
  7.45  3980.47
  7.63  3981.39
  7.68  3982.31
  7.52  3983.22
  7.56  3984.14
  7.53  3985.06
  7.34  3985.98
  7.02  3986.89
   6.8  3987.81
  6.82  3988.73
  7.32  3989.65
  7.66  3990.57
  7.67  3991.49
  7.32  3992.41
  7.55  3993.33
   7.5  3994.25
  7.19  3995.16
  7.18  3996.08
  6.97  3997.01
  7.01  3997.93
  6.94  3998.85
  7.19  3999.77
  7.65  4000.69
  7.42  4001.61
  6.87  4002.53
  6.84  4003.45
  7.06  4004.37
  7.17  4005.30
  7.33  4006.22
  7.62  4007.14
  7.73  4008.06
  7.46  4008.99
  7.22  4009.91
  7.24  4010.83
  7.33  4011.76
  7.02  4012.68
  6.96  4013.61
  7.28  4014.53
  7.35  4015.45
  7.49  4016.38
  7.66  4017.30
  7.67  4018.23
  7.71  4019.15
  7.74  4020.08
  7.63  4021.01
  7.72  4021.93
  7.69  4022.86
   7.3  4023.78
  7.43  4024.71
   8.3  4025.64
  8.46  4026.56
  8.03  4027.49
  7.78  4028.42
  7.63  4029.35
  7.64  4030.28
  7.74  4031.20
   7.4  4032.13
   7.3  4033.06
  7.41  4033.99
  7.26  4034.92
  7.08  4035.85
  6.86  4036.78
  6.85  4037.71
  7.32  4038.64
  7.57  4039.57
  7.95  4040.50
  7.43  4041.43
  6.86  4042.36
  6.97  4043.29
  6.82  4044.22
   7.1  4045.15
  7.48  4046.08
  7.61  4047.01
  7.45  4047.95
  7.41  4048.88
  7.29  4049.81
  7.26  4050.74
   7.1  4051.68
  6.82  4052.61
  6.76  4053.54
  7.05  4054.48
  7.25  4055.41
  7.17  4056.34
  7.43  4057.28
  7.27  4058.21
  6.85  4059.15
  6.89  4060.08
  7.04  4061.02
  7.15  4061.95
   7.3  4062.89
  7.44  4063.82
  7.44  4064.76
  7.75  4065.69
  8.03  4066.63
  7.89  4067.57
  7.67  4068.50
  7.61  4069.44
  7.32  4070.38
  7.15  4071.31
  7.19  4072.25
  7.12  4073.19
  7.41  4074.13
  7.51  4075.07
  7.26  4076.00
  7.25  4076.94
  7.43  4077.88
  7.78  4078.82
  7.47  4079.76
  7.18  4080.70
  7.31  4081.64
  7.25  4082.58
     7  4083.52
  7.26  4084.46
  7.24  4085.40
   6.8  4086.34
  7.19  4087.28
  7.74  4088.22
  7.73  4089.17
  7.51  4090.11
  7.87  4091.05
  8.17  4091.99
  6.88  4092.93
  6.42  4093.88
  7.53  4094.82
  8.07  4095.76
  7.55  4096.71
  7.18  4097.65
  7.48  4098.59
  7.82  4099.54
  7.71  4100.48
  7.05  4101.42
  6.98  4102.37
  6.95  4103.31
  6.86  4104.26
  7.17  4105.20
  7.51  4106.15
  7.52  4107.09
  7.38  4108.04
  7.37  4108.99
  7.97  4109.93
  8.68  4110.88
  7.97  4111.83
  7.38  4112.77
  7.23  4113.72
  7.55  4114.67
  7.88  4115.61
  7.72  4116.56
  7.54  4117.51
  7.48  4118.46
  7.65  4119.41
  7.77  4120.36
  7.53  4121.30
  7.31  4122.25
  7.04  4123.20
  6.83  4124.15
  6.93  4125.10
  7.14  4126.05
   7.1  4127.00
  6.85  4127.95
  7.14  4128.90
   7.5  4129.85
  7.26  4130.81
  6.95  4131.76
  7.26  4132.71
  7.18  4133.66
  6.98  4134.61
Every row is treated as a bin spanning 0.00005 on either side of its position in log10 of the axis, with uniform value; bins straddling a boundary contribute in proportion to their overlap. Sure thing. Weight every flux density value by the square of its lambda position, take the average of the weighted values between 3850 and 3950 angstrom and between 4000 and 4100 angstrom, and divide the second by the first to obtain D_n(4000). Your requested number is 1.0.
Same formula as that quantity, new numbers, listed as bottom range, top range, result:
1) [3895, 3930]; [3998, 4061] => 0.99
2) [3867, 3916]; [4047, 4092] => 1.01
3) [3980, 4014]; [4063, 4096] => 1.06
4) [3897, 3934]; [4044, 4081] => 1.00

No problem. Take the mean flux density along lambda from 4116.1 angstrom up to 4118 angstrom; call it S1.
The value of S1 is 7.61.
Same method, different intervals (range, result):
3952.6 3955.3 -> 7.77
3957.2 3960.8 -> 7.8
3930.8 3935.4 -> 7.44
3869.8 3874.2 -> 8.55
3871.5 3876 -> 8.53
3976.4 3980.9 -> 7.23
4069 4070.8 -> 7.45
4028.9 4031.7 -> 7.68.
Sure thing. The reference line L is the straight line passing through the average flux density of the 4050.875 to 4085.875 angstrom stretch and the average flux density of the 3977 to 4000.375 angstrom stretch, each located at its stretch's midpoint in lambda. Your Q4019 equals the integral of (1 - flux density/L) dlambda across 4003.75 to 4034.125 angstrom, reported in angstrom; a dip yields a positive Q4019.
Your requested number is -0.9 angstrom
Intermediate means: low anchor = 7.3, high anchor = 7.3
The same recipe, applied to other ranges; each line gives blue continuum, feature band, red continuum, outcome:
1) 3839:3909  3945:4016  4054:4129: 5.0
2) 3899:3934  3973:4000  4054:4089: 1.2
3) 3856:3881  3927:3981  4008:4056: 3.6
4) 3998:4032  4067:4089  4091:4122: 0.4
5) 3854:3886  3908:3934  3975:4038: 0.8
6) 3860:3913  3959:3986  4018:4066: 1.4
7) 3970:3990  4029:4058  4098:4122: 0.4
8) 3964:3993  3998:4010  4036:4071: 0.0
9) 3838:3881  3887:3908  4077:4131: 1.2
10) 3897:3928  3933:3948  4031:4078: 0.2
